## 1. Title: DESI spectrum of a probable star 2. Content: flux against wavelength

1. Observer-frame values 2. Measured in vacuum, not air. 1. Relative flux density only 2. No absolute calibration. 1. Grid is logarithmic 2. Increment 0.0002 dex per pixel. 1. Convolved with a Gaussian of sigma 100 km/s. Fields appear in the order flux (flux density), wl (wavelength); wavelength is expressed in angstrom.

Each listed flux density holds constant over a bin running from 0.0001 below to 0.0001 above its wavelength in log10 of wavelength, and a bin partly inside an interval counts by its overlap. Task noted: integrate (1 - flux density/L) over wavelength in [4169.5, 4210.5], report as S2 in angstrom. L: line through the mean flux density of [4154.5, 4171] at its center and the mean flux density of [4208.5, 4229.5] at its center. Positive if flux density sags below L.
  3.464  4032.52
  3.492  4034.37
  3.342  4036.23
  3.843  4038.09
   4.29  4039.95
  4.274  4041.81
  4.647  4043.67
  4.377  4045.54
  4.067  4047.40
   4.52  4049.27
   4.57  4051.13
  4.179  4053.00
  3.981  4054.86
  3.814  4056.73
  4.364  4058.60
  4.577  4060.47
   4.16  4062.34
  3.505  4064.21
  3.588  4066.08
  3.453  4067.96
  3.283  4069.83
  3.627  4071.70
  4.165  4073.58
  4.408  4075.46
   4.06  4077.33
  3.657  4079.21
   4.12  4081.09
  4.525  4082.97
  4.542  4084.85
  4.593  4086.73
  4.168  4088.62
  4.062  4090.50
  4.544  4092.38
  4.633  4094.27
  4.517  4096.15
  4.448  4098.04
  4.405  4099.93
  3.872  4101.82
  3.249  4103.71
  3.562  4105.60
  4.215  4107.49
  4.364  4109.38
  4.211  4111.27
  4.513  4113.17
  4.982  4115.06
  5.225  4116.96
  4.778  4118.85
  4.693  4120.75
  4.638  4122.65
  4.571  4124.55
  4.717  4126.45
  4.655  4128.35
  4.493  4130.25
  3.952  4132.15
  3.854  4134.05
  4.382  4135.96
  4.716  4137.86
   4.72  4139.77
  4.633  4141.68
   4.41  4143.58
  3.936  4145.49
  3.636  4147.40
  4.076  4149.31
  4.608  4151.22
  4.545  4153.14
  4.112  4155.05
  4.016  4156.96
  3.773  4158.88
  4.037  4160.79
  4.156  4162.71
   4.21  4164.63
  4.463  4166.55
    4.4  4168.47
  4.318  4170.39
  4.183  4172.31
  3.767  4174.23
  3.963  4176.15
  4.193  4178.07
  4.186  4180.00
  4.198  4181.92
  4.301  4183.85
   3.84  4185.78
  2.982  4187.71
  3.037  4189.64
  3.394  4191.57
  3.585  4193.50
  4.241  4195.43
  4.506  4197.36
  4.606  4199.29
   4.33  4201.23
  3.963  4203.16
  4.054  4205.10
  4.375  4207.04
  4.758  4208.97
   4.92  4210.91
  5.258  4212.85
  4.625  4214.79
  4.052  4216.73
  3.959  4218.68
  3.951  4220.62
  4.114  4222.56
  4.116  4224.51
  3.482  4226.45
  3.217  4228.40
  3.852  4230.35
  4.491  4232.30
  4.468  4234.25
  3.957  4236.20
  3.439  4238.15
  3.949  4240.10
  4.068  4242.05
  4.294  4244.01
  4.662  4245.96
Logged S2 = 1.3 angstrom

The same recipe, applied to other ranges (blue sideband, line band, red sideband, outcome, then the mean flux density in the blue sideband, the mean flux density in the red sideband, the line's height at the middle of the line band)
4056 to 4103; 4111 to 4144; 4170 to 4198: -4.6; 4.12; 3.9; 4.02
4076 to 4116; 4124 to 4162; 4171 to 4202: -1.7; 4.25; 3.96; 4.1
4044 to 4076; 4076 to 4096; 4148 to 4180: -1.1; 4.04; 4.17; 4.07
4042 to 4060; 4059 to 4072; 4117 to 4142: 1.7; 4.29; 4.55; 4.33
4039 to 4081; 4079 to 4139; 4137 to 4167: -3.1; 4.07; 4.25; 4.16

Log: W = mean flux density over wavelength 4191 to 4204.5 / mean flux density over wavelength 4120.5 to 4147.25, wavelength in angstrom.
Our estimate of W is 0.93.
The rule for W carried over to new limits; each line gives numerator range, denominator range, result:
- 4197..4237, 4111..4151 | 0.95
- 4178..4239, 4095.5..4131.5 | 0.92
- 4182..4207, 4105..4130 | 0.86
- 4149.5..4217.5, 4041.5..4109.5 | 1.01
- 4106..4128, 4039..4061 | 1.07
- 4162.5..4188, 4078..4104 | 0.96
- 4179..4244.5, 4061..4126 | 0.96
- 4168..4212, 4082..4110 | 0.96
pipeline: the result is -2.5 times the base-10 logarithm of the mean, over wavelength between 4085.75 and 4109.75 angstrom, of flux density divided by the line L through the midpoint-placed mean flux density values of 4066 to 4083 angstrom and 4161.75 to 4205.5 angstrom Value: -0.08 mag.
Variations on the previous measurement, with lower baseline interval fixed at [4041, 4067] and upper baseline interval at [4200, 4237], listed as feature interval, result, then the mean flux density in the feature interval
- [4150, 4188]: 0.02 mag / 4.13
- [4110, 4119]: -0.13 mag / 4.73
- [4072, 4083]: 0.03 mag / 4.09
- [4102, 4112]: 0.08 mag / 3.91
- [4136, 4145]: -0.09 mag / 4.56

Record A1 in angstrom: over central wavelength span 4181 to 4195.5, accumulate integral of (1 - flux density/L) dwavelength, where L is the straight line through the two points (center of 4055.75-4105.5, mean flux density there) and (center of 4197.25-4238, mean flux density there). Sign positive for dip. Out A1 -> 1.82 angstrom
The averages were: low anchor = 4.08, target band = 3.66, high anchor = 4.22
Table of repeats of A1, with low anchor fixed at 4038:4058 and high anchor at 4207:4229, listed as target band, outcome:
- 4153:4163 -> 0.43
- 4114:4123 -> -1.32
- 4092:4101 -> -0.53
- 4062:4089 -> 1.70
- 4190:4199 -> 0.69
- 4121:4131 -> -0.88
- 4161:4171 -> -0.09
